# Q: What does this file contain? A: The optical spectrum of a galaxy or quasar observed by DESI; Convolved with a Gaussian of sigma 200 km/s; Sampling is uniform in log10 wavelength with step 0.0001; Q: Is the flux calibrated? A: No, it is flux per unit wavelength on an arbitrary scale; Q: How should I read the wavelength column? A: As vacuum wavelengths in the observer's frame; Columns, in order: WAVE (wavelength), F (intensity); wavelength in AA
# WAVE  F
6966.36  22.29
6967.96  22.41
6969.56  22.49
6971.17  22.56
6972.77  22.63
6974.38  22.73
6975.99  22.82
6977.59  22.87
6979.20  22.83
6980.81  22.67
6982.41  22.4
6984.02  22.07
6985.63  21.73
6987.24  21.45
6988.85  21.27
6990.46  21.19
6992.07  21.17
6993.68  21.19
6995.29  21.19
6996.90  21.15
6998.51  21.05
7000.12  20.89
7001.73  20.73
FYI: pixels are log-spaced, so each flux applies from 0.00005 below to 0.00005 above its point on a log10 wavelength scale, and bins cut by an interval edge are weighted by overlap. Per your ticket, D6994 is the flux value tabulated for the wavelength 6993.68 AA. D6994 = 21.19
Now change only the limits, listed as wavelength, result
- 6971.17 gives 22.56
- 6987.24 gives 21.45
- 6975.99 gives 22.82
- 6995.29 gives 21.19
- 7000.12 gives 20.89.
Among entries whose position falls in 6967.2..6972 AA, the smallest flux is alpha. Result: 22.41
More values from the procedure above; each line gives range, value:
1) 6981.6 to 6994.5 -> 21.17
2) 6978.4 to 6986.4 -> 21.73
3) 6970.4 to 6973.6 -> 22.56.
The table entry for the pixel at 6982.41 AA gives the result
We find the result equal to 22.4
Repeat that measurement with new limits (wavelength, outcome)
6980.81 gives 22.67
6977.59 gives 22.87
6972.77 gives 22.63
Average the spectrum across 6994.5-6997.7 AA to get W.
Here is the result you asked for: 21.2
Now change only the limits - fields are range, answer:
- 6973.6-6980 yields 22.8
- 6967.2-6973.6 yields 22.5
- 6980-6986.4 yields 22.2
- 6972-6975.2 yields 22.6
